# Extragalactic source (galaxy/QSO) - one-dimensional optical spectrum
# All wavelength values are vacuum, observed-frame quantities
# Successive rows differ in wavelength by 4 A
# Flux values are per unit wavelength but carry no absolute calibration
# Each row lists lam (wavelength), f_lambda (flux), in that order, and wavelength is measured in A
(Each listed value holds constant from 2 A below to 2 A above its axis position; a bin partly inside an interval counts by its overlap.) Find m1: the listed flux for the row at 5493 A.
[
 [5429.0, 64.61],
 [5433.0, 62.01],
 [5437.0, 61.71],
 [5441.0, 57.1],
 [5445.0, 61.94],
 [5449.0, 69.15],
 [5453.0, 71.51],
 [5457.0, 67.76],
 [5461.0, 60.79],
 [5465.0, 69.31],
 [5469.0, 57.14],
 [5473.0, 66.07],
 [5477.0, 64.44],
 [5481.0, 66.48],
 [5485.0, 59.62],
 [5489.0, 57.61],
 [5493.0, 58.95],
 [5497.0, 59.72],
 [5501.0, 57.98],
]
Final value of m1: 58.95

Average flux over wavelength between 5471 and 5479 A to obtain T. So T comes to 65.3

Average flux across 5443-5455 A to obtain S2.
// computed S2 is 67.5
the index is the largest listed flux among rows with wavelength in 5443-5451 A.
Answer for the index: 69.15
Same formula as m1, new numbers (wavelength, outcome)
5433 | 62.01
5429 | 64.61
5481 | 66.48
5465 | 69.31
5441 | 57.1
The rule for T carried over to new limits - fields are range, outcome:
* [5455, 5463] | 64.3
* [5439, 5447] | 59.5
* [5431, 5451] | 62.4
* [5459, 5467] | 65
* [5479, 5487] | 63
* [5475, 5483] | 65.5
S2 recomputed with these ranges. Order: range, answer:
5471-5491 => 62.8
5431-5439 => 61.9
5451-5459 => 69.6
